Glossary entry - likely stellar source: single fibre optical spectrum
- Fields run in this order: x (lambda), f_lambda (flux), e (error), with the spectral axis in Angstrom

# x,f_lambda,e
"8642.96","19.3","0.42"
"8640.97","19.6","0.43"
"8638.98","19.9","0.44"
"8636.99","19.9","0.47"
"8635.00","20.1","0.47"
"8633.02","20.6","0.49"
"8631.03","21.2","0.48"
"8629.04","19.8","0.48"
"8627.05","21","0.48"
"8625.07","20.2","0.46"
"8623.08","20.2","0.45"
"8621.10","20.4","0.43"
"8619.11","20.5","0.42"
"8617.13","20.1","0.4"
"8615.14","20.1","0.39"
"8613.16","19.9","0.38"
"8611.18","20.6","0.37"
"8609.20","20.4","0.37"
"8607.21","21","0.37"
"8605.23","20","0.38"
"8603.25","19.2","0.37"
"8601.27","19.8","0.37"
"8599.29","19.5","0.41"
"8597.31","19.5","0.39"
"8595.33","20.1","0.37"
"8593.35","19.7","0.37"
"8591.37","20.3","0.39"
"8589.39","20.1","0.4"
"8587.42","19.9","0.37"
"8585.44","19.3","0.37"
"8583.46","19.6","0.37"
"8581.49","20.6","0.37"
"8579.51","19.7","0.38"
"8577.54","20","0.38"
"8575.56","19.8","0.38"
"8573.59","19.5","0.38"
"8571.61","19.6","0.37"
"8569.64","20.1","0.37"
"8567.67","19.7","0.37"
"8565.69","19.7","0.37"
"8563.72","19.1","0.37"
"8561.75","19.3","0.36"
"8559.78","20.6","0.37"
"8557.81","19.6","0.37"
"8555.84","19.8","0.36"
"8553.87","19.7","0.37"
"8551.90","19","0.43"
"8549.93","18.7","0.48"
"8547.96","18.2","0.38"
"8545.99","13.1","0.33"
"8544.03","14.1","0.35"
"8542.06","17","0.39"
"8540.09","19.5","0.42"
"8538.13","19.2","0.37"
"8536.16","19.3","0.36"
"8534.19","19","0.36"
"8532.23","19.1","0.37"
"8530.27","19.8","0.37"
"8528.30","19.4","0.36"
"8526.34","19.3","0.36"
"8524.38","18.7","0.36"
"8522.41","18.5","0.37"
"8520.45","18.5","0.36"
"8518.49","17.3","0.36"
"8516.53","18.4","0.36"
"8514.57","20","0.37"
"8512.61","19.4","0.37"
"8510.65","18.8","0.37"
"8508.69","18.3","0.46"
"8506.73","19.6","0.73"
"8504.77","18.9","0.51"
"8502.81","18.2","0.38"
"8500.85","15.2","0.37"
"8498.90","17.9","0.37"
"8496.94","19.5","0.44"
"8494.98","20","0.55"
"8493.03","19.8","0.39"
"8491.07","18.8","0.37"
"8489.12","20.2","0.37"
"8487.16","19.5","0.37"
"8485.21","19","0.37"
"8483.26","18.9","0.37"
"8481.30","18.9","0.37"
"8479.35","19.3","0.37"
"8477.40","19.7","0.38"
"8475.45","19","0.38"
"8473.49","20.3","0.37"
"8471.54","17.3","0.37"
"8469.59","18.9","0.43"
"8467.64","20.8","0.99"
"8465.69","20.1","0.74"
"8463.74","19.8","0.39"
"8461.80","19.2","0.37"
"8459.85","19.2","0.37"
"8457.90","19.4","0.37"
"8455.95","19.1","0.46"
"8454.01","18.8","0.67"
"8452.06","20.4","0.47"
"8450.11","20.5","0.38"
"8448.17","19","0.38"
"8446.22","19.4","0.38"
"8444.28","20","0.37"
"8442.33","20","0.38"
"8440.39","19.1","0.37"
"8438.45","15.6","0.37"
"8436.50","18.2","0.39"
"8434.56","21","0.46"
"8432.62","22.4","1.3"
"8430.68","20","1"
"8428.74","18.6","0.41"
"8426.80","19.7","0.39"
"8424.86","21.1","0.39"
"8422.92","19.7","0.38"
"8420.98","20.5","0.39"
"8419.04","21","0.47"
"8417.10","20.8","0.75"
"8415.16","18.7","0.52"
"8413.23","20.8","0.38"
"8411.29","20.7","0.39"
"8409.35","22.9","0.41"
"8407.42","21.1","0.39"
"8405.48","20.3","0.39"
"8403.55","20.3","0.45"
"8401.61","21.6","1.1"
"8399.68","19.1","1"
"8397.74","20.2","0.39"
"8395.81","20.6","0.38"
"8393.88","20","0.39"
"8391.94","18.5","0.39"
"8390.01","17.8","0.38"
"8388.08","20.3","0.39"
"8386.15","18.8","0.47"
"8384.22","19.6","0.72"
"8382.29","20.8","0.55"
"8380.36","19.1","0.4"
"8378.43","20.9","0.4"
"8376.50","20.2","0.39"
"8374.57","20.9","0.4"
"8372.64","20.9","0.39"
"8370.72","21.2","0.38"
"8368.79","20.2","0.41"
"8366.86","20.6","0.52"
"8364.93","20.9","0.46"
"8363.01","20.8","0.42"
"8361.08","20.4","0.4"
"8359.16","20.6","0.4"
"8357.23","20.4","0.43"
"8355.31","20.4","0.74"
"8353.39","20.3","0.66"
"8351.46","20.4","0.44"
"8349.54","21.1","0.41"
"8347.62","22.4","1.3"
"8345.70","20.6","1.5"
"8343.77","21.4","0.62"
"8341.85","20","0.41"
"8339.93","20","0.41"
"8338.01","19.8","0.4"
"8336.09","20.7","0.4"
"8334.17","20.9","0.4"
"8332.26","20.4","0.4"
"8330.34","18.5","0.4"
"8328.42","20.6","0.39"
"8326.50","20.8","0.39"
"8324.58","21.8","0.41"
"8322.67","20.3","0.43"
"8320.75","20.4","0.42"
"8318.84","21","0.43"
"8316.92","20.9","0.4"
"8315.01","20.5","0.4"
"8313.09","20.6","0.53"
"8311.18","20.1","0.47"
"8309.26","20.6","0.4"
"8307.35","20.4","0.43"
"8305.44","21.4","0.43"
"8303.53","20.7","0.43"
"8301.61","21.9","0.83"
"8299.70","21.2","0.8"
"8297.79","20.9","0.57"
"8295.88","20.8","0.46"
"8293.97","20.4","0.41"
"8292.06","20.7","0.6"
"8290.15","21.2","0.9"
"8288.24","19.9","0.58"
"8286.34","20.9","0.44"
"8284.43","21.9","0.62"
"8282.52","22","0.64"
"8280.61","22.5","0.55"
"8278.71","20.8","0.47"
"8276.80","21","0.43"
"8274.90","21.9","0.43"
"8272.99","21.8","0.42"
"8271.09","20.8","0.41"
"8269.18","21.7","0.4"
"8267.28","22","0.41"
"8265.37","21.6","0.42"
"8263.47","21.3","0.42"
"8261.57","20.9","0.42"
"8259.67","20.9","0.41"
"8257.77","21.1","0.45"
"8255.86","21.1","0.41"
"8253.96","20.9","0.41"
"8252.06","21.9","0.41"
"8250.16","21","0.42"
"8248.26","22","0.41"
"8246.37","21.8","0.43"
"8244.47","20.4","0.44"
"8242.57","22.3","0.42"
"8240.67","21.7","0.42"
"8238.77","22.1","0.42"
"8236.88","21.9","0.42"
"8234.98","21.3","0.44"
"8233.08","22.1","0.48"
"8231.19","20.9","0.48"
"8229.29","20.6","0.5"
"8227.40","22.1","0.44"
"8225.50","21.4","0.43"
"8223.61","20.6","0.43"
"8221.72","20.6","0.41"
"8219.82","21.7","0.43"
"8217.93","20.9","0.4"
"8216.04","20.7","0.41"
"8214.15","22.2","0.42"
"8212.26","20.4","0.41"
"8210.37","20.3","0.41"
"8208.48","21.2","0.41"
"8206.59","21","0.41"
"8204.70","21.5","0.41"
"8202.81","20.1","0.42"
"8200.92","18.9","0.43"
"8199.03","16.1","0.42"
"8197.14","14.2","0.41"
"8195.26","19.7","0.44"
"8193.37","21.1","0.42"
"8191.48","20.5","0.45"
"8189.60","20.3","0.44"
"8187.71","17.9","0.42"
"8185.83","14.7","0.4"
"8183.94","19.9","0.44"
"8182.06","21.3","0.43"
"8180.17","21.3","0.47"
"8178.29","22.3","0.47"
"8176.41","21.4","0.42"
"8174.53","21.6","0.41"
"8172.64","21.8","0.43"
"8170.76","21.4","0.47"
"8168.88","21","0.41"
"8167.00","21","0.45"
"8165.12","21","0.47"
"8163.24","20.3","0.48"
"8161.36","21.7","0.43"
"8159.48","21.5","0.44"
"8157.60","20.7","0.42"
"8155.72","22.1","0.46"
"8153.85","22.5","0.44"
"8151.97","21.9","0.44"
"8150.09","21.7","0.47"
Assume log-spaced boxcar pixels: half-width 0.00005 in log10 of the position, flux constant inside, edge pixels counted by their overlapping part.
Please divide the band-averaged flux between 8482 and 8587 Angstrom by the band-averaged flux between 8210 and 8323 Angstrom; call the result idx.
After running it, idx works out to 0.9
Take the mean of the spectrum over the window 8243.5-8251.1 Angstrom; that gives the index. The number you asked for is 21.3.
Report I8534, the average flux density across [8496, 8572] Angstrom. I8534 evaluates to 18.7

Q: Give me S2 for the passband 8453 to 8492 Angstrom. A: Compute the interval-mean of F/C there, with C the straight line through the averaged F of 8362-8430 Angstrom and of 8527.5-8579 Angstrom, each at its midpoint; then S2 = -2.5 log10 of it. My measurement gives 0.02 mag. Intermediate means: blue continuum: 20.3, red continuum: 18.9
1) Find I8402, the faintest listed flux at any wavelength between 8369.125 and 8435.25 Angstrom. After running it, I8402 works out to 17.8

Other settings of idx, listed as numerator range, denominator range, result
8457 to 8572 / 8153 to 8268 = 0.91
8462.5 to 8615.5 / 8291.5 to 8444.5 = 0.94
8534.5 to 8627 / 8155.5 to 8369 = 0.94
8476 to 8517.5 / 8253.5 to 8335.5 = 0.90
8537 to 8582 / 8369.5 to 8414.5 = 0.93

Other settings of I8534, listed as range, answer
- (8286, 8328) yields 20.8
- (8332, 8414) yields 20.4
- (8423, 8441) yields 19.5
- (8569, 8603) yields 19.8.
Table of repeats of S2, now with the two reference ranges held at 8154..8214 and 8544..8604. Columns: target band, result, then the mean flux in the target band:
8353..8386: -0.03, 20.4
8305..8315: -0.03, 20.6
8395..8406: -0.03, 20.4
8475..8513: 0.03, 18.9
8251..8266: -0.06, 21.2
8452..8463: 0.02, 19.3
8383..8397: 0.02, 19.4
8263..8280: -0.07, 21.5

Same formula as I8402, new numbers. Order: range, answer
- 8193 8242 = 14.2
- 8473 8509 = 15.2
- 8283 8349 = 18.5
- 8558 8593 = 19.1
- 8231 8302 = 19.9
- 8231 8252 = 20.4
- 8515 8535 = 17.3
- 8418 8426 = 19.7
